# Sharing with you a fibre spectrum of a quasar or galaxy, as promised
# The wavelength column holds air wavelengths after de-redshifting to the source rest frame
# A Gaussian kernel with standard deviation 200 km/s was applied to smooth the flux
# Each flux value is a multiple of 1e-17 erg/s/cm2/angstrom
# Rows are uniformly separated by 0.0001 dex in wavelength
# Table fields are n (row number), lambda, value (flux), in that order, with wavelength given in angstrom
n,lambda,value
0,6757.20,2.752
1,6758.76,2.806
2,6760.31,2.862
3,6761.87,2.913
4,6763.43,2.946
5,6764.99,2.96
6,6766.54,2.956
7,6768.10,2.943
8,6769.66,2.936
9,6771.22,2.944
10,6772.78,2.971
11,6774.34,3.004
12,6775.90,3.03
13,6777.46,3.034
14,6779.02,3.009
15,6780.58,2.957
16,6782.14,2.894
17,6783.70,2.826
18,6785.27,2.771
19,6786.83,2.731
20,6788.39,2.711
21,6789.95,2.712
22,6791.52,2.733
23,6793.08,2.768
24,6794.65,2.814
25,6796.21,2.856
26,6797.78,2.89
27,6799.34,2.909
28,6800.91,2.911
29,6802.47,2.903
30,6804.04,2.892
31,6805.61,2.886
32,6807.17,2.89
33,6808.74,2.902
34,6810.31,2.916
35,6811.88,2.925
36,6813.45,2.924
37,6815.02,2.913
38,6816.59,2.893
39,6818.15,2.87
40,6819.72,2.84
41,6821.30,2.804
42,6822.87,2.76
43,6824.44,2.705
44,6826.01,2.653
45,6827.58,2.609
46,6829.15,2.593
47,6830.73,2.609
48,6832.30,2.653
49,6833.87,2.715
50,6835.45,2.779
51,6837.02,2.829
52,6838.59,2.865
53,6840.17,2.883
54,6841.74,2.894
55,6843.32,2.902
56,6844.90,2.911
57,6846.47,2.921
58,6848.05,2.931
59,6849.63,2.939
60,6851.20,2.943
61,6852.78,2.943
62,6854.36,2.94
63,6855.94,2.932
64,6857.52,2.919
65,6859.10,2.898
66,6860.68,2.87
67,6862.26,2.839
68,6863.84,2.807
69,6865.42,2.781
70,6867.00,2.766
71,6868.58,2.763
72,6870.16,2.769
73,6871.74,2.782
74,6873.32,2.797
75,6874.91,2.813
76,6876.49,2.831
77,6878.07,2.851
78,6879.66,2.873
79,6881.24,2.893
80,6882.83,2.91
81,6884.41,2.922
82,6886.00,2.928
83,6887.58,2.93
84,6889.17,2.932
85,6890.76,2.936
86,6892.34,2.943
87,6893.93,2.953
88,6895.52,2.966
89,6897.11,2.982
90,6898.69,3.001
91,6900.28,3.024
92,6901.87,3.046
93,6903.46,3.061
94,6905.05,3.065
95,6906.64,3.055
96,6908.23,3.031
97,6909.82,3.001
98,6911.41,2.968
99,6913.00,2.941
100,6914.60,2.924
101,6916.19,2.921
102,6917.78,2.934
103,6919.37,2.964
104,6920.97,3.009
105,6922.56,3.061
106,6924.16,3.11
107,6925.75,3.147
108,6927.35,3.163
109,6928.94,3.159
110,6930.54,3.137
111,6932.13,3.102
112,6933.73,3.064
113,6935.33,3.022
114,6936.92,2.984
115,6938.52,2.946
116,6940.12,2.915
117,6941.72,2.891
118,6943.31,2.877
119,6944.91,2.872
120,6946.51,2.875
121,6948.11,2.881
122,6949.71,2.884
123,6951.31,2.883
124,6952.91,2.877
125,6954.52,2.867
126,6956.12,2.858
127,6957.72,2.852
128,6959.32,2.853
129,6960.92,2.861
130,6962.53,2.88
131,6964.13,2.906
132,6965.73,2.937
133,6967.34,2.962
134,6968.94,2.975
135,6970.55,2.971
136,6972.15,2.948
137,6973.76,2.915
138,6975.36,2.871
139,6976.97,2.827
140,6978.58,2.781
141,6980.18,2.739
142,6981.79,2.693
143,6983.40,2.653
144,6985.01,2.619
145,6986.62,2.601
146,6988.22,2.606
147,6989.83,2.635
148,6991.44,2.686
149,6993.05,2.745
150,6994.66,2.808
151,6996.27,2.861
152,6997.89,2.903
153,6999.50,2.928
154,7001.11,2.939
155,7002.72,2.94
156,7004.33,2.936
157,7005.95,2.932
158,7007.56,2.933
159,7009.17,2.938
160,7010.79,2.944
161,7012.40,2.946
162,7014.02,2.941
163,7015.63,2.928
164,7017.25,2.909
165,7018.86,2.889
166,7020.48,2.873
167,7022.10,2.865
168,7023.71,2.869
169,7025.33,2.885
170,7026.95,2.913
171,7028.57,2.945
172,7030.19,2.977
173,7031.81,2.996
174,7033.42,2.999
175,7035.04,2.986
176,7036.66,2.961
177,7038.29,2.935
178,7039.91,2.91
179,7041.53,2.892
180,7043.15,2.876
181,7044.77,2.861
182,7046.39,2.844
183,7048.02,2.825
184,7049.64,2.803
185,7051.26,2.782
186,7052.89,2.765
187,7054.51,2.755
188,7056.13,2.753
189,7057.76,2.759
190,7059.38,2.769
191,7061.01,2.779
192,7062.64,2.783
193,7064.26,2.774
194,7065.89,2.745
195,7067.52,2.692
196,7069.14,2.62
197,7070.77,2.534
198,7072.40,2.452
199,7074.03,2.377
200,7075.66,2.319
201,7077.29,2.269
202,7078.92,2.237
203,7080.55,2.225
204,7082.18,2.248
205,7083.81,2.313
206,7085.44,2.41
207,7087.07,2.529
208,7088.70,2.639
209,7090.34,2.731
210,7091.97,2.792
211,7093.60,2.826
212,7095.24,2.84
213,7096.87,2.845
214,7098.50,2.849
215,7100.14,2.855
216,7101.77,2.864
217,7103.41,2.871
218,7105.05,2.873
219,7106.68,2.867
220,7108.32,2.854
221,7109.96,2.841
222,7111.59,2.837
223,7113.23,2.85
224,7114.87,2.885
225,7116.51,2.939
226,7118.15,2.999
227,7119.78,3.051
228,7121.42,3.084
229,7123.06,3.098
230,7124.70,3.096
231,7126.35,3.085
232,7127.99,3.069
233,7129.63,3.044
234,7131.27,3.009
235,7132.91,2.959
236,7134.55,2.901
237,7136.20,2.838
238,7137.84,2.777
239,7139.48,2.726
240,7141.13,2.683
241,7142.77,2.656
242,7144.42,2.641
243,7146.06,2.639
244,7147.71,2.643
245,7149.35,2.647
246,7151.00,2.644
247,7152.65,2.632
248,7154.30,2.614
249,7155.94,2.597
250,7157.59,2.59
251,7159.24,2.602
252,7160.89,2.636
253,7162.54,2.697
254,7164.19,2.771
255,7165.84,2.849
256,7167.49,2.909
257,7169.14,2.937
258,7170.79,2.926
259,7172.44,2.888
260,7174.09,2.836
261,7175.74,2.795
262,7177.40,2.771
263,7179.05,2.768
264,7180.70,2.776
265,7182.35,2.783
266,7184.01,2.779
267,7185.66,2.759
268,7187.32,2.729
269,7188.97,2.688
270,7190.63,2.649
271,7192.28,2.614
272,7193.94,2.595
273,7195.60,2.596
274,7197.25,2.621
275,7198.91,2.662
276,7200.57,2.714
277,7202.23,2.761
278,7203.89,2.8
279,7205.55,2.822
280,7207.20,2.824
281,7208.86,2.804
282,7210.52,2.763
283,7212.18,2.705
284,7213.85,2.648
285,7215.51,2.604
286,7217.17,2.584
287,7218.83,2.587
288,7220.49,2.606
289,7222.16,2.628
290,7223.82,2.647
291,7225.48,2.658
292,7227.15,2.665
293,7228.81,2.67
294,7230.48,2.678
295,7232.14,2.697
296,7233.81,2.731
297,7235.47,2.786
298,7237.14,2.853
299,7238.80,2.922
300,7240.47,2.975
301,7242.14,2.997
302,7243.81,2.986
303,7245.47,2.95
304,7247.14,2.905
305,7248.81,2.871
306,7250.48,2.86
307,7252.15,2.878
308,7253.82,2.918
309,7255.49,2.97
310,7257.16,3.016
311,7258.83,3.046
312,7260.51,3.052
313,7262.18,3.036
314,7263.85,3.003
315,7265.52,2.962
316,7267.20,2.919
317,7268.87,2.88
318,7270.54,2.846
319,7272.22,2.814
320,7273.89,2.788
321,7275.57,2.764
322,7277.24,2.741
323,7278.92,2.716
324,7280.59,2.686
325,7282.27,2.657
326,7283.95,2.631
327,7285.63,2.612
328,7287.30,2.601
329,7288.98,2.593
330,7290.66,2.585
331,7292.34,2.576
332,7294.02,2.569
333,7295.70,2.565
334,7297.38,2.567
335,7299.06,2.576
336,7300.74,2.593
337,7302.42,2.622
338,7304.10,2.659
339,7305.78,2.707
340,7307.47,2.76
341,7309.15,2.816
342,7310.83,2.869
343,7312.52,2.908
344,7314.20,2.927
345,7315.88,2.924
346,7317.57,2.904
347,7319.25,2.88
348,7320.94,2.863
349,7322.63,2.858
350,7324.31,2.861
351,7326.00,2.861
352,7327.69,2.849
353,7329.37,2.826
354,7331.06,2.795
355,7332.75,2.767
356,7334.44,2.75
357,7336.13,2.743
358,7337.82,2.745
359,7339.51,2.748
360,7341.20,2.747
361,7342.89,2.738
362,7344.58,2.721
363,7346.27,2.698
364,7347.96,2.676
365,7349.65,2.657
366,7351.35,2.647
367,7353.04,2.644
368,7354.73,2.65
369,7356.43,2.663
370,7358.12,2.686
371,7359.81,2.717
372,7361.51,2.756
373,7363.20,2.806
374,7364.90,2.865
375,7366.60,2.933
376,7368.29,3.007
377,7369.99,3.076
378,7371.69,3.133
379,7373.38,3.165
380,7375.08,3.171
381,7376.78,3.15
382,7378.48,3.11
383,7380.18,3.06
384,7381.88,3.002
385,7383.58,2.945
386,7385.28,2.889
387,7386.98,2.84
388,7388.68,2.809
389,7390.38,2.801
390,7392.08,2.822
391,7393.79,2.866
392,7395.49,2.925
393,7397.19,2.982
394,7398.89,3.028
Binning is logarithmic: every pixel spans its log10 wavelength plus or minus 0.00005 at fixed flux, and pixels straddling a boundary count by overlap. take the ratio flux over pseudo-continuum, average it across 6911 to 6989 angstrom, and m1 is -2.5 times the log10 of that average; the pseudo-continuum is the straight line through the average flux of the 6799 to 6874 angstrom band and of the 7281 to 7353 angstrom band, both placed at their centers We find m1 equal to -0.04 mag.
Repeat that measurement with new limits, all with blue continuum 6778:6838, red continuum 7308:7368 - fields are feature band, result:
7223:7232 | 0.05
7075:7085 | 0.23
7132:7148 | 0.02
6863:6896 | -0.02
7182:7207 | 0.04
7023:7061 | -0.03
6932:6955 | -0.04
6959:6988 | -0.01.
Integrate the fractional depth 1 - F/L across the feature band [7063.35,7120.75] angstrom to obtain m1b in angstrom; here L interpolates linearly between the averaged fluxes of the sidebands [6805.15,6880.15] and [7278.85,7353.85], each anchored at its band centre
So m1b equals 1.9 angstrom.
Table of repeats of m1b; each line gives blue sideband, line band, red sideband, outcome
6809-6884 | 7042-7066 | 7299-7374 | 0.21 angstrom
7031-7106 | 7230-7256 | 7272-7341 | -1.37 angstrom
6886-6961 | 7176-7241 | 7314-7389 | 3.95 angstrom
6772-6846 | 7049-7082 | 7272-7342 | 2.20 angstrom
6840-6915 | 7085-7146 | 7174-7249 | -1.42 angstrom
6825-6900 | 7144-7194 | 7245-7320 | 1.49 angstrom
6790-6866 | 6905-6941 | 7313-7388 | -2.31 angstrom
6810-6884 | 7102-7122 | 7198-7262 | -0.71 angstrom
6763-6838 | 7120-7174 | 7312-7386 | 0.73 angstrom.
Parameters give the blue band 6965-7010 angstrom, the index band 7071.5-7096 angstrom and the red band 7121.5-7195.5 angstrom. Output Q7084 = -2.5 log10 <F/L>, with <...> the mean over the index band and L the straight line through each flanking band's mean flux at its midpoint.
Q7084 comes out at 0.13 mag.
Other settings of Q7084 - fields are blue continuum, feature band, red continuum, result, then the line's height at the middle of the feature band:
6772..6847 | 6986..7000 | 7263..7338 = 0.02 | 2.81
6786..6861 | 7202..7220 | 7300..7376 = 0.04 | 2.82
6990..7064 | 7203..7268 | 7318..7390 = 0.01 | 2.86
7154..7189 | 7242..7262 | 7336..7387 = -0.06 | 2.8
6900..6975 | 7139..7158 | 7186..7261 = 0.07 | 2.82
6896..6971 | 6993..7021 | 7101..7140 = 0.02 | 2.96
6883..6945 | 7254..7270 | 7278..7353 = -0.08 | 2.76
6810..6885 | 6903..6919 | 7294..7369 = -0.06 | 2.82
